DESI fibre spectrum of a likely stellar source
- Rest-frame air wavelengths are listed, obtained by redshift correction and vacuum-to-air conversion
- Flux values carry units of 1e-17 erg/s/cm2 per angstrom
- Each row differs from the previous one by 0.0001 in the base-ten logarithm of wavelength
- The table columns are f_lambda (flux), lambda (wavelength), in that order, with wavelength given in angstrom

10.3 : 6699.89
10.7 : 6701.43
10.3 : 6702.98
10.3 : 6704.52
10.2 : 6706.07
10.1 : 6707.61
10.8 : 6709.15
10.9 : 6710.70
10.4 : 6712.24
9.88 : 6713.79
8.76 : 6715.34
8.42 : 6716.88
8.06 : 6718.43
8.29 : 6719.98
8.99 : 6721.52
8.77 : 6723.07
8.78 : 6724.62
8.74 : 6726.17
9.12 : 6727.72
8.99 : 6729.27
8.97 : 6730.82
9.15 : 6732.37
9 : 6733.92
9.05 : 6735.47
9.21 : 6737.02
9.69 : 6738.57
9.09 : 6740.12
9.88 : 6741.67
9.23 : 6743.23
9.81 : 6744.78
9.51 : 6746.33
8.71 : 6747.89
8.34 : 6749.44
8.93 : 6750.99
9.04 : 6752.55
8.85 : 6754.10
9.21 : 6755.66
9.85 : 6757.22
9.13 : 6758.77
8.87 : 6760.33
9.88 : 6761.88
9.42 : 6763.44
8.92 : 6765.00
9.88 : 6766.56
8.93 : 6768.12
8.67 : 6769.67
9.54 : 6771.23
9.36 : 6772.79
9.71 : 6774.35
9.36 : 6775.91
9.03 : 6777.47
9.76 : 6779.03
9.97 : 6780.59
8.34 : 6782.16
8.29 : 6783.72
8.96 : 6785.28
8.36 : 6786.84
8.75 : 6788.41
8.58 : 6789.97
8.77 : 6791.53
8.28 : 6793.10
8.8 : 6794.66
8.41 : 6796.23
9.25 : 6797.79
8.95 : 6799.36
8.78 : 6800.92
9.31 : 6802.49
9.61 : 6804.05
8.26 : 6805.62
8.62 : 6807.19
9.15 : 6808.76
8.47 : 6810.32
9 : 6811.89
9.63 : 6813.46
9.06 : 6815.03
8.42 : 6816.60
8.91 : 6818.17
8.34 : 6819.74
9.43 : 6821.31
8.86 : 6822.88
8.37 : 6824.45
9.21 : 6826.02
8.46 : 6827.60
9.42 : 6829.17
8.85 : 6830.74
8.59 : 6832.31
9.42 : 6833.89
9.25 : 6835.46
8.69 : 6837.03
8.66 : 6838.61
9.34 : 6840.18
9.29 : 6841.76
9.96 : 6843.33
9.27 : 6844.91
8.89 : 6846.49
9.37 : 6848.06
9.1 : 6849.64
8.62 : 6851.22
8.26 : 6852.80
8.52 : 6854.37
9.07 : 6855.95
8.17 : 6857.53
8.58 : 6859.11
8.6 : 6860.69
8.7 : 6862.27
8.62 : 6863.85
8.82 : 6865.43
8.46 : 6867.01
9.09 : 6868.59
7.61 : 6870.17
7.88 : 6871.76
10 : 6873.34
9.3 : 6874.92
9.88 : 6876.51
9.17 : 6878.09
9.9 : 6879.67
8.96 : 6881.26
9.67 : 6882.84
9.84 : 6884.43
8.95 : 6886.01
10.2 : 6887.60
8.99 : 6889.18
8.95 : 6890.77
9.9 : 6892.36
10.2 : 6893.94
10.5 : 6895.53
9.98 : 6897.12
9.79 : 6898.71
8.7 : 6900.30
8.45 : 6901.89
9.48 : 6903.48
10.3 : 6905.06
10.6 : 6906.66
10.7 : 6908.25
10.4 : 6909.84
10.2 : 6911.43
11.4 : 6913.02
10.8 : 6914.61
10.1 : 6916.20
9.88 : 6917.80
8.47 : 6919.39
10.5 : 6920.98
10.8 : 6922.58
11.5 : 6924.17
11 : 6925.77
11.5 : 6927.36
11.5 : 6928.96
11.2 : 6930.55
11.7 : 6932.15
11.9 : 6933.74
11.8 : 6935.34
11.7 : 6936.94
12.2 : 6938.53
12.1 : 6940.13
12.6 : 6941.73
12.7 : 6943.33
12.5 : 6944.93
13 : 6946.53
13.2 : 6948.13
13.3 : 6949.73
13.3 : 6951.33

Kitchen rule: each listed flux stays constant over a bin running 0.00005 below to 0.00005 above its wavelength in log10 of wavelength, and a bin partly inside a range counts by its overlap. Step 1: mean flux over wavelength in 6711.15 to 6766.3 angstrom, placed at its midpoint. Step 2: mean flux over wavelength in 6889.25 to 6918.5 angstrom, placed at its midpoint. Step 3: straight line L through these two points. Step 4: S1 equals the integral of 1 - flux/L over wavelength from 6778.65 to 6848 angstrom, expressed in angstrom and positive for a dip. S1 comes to 4.3 angstrom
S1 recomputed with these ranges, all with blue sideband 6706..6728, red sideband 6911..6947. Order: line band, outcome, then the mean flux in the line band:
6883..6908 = 3.1 angstrom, 9.68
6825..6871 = 7.5 angstrom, 8.85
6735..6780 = 2.0 angstrom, 9.28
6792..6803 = 1.4 angstrom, 8.81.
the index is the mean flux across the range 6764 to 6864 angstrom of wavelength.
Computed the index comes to 8.94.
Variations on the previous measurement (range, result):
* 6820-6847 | 9.04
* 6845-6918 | 9.38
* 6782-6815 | 8.81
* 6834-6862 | 8.93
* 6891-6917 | 10.1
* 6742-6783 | 9.24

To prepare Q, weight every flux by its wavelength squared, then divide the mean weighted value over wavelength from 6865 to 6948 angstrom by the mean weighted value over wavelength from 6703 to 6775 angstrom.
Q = 1.17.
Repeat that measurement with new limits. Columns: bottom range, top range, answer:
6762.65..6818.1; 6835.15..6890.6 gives 1.03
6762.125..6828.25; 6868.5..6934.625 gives 1.15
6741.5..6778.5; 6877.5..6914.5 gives 1.10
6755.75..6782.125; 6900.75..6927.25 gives 1.15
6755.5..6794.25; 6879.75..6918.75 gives 1.12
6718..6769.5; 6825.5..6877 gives 1.01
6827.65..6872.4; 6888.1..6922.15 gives 1.14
